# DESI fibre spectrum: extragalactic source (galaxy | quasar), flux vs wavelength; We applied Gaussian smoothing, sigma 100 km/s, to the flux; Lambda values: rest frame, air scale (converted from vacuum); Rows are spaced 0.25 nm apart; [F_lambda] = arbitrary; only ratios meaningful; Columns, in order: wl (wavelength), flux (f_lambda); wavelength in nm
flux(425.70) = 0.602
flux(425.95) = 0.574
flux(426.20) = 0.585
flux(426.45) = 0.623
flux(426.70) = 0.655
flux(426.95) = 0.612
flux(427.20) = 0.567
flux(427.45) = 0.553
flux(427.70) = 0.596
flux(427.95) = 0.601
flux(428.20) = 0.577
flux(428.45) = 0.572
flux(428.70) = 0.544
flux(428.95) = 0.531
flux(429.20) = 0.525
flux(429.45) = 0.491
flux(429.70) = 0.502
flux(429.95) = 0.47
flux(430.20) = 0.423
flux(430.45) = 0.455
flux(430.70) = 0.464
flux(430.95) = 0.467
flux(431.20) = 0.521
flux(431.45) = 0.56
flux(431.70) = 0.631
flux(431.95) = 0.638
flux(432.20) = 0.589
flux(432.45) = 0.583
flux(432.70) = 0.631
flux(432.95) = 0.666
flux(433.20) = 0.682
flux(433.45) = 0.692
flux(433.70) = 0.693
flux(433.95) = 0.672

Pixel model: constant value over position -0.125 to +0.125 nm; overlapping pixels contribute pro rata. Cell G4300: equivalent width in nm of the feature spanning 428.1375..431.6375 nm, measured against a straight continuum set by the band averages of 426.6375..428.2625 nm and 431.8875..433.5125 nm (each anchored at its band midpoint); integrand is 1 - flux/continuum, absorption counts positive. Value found 0.60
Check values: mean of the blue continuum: 0.593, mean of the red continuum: 0.638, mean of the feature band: 0.508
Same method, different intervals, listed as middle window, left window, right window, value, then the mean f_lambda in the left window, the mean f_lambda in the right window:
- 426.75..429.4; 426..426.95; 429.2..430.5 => -0.09 nm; 0.616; 0.474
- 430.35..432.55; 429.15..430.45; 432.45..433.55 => 0.10 nm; 0.477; 0.658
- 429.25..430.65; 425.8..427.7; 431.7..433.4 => 0.33 nm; 0.596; 0.634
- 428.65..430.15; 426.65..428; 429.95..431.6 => 0.07 nm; 0.594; 0.483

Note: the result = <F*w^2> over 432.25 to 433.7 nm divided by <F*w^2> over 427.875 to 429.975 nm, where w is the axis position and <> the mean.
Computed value 1.2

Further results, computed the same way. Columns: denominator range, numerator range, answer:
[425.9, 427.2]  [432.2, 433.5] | 1.09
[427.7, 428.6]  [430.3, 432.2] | 0.93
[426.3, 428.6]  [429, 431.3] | 0.82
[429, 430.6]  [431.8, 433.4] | 1.34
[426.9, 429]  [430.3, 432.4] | 0.96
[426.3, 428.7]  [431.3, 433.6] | 1.09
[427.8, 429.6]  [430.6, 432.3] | 1.02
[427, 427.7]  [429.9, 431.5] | 0.85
